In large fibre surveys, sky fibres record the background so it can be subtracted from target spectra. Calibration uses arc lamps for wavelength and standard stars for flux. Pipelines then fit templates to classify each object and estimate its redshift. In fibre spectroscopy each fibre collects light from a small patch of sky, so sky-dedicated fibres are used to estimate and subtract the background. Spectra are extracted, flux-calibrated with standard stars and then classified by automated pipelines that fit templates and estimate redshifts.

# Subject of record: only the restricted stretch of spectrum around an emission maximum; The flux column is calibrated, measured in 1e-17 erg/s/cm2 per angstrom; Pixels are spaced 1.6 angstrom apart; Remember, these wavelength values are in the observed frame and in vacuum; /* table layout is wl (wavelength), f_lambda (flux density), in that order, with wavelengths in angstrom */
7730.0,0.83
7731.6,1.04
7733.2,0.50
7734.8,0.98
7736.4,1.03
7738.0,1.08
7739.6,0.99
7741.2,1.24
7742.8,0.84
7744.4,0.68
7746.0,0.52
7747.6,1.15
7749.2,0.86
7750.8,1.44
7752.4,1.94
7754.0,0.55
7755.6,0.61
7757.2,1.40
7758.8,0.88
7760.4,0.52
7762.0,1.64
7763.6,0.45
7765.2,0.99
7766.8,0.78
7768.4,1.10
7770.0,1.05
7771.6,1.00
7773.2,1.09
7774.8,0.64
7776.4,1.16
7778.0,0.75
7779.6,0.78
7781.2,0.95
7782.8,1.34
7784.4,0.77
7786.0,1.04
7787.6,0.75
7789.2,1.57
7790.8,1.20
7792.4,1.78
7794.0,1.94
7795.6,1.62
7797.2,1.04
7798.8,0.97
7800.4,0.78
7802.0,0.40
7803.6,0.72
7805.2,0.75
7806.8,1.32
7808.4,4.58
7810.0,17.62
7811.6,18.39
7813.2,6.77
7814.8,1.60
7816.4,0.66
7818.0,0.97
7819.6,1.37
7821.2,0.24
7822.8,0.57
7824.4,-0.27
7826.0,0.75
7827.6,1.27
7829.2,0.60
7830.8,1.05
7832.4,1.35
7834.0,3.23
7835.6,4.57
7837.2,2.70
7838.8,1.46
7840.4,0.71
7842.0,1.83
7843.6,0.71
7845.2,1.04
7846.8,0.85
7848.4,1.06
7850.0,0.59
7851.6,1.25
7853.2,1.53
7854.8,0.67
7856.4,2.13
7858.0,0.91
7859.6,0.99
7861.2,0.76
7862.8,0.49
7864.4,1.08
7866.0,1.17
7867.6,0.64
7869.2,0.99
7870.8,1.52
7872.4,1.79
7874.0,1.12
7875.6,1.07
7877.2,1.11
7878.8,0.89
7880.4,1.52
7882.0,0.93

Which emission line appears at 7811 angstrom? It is H-alpha 6563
